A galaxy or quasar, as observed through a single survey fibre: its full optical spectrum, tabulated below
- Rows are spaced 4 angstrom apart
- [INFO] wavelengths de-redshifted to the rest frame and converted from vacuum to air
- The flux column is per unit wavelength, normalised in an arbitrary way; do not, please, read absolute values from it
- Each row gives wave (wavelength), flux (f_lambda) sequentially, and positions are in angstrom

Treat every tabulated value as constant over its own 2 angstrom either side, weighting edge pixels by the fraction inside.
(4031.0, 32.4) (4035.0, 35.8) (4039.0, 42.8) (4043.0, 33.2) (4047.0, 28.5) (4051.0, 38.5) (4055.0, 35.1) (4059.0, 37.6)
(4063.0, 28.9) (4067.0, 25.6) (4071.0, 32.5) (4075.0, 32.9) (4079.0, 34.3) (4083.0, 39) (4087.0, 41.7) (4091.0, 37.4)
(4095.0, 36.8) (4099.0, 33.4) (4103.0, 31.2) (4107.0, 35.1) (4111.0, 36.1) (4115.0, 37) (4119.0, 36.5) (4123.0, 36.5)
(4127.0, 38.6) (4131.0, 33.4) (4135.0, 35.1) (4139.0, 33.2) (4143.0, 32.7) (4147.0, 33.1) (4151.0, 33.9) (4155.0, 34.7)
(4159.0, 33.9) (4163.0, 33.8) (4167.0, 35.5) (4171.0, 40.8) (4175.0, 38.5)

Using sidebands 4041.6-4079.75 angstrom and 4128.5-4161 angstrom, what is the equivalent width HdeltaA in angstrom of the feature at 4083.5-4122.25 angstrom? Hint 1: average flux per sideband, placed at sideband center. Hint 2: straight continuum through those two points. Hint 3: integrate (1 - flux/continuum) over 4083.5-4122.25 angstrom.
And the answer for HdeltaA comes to -3.5 angstrom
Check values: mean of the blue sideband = 32.7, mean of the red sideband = 33.8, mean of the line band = 36.3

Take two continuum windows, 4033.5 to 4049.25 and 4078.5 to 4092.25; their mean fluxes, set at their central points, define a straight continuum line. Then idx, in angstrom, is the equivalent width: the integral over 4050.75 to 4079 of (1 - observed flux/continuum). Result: 3.2 angstrom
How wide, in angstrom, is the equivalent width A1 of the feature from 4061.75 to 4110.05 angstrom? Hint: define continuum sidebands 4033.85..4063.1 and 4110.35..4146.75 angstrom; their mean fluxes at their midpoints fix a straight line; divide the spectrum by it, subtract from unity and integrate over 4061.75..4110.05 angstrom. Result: 1.6 angstrom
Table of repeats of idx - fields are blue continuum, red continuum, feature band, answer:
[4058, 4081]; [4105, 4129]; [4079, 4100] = -2.4 angstrom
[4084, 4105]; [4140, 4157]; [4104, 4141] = -0.8 angstrom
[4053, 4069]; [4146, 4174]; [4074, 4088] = -1.9 angstrom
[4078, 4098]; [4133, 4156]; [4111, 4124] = -0.3 angstrom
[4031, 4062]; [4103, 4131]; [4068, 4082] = 1.0 angstrom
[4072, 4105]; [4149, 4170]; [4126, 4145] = 0.3 angstrom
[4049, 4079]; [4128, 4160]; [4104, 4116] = -0.7 angstrom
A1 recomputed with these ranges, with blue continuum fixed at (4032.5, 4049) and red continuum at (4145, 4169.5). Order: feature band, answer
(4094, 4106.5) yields 0.33 angstrom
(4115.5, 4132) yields -0.96 angstrom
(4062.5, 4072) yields 1.69 angstrom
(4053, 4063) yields 0.01 angstrom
